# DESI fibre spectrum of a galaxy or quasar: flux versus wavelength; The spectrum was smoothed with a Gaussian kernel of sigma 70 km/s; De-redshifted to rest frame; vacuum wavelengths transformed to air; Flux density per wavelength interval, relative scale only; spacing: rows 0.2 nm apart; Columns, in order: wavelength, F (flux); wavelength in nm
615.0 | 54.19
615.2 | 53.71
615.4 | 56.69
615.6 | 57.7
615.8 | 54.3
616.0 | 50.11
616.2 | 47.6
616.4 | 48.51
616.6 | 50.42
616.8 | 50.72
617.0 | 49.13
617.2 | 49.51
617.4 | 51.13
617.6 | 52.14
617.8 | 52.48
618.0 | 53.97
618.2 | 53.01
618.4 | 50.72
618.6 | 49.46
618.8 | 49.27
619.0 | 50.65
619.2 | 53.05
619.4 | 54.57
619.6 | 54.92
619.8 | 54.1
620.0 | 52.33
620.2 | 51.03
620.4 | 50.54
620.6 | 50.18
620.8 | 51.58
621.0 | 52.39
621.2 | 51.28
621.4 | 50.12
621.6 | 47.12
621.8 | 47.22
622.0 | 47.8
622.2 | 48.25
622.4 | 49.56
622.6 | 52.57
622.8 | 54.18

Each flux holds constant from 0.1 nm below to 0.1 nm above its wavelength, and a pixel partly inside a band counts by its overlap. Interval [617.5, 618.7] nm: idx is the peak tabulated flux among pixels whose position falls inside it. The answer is 53.97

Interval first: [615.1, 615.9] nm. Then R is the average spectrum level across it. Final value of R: 55.6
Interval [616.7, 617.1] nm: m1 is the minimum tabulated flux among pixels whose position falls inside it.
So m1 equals 49.13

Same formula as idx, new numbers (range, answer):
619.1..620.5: 54.92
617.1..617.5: 51.13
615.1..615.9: 57.7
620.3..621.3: 52.39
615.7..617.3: 54.3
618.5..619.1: 50.65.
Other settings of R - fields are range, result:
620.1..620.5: 50.8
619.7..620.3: 52.5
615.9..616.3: 48.9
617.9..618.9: 51.3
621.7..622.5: 48.2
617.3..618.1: 52.4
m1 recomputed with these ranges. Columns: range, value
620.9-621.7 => 47.12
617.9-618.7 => 49.46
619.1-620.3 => 51.03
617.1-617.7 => 49.51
